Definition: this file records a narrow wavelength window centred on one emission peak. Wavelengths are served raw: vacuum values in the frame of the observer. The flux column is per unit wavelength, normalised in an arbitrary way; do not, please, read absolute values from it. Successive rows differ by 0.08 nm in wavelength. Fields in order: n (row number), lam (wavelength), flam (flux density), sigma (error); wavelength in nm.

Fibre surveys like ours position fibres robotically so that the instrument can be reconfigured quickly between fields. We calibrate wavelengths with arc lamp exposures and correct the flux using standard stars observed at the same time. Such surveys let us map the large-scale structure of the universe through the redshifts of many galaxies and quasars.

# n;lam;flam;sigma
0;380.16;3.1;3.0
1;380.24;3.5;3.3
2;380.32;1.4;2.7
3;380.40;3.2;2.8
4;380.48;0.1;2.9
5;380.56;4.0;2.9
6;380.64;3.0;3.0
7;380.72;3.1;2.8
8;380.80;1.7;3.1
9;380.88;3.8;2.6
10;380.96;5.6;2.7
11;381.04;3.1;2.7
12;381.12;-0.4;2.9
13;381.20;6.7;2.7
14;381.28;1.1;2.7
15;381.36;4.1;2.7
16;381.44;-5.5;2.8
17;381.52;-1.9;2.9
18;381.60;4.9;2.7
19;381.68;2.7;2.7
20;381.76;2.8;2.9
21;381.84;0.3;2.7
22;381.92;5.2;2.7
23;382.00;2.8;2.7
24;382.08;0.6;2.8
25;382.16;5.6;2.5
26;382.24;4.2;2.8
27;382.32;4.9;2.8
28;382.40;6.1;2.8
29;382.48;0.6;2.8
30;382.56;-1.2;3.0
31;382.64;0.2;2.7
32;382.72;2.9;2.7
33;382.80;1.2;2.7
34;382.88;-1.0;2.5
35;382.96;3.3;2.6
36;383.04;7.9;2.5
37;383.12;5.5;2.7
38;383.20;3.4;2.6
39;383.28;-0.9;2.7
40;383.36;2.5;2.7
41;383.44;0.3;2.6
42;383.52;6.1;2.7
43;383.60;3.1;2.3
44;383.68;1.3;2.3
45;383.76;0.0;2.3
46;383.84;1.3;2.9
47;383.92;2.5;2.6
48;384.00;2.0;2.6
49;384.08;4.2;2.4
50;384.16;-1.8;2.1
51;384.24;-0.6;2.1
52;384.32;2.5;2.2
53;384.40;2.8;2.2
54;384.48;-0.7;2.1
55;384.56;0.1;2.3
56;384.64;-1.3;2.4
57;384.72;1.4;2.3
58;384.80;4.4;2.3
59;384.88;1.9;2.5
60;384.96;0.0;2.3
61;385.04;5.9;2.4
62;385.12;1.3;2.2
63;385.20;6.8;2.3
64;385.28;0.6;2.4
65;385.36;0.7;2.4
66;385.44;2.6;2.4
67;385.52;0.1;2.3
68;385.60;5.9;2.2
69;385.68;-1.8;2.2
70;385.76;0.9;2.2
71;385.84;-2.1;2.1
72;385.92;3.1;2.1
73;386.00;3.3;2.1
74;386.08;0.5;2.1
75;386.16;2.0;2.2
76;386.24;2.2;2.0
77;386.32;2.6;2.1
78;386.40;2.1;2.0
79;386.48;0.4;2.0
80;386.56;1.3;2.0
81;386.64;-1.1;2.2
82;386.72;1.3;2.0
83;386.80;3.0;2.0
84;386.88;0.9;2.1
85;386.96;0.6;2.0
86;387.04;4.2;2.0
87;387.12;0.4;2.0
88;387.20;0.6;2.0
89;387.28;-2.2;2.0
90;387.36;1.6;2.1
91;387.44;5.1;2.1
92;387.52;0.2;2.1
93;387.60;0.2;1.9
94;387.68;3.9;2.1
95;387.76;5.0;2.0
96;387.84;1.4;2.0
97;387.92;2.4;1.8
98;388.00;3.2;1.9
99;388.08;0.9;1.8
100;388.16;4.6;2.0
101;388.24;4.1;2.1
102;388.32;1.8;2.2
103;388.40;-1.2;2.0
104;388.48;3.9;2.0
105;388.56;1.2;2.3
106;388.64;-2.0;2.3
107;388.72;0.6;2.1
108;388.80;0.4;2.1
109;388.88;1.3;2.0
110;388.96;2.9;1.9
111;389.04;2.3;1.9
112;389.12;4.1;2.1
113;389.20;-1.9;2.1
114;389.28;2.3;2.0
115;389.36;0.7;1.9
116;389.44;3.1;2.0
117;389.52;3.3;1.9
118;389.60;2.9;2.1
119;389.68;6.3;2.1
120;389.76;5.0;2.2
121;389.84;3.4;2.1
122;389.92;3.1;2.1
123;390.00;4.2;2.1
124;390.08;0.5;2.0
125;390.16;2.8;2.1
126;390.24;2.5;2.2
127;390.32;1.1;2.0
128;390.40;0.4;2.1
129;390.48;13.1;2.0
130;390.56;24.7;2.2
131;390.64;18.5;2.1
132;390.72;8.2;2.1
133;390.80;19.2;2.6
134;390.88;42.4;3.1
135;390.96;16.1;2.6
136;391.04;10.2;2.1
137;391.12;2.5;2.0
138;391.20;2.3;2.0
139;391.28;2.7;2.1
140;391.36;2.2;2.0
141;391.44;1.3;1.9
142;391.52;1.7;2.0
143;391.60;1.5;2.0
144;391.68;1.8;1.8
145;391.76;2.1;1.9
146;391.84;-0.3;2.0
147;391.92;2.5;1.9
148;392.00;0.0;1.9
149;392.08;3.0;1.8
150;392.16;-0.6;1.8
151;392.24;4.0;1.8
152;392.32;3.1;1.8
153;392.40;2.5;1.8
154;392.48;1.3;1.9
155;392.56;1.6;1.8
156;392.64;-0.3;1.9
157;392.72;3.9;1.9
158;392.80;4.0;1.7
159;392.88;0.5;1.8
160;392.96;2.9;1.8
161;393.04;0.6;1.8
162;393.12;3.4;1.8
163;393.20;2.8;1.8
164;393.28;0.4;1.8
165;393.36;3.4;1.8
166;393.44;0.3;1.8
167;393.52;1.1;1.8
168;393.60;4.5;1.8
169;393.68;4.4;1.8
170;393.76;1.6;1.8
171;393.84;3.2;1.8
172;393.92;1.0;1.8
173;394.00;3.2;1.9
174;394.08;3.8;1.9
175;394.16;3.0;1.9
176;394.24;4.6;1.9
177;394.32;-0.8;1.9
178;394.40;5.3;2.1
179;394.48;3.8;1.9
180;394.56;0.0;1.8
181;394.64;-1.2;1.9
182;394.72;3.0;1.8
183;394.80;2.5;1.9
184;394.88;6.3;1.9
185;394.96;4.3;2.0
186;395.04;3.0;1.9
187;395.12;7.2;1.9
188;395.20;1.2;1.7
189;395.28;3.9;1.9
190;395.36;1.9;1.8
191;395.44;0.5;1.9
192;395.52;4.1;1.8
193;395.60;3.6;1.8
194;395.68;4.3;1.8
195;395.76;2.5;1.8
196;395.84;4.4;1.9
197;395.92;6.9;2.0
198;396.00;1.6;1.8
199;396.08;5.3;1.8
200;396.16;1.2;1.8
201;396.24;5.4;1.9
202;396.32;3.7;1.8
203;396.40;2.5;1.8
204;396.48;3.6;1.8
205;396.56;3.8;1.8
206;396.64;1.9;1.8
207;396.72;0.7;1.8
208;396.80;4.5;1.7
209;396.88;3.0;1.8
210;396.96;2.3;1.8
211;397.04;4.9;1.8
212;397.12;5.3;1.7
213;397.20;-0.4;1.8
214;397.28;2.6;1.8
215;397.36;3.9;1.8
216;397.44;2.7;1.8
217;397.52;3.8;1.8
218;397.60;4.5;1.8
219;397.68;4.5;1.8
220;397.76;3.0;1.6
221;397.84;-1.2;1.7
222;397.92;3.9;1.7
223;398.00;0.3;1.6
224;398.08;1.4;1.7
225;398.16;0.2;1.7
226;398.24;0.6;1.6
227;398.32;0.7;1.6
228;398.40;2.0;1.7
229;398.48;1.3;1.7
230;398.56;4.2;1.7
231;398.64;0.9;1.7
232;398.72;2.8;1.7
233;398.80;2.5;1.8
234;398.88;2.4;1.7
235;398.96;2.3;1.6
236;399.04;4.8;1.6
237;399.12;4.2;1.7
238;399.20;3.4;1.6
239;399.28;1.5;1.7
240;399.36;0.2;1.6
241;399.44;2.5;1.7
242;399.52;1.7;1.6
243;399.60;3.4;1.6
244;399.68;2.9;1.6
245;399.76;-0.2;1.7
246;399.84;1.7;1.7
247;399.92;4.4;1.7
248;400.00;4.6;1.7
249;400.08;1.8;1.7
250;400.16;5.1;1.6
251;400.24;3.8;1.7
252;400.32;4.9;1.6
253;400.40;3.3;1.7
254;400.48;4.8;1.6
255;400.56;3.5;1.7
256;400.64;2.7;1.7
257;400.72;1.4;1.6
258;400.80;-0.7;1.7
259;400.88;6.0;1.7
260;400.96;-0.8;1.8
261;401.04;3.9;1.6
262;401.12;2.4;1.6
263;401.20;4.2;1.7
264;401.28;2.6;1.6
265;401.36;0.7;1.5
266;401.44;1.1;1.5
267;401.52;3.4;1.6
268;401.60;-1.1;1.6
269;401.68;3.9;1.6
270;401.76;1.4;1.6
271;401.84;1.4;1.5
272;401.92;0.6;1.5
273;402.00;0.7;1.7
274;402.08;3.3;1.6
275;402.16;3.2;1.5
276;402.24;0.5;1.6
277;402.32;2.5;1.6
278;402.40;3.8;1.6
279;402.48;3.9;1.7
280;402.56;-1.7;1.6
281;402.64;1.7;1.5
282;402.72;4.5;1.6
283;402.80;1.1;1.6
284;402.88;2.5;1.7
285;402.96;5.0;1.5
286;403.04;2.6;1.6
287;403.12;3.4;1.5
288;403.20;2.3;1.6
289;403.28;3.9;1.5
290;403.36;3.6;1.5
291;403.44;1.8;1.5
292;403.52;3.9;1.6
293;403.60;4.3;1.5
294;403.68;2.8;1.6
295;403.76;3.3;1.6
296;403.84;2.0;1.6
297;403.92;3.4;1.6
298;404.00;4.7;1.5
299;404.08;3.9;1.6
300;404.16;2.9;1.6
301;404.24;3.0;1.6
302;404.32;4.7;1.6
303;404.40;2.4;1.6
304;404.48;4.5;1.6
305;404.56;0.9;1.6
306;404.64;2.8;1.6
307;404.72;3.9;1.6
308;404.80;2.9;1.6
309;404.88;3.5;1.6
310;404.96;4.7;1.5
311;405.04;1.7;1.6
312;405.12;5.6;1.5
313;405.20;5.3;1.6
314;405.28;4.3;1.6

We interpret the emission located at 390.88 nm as [O II] 3727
